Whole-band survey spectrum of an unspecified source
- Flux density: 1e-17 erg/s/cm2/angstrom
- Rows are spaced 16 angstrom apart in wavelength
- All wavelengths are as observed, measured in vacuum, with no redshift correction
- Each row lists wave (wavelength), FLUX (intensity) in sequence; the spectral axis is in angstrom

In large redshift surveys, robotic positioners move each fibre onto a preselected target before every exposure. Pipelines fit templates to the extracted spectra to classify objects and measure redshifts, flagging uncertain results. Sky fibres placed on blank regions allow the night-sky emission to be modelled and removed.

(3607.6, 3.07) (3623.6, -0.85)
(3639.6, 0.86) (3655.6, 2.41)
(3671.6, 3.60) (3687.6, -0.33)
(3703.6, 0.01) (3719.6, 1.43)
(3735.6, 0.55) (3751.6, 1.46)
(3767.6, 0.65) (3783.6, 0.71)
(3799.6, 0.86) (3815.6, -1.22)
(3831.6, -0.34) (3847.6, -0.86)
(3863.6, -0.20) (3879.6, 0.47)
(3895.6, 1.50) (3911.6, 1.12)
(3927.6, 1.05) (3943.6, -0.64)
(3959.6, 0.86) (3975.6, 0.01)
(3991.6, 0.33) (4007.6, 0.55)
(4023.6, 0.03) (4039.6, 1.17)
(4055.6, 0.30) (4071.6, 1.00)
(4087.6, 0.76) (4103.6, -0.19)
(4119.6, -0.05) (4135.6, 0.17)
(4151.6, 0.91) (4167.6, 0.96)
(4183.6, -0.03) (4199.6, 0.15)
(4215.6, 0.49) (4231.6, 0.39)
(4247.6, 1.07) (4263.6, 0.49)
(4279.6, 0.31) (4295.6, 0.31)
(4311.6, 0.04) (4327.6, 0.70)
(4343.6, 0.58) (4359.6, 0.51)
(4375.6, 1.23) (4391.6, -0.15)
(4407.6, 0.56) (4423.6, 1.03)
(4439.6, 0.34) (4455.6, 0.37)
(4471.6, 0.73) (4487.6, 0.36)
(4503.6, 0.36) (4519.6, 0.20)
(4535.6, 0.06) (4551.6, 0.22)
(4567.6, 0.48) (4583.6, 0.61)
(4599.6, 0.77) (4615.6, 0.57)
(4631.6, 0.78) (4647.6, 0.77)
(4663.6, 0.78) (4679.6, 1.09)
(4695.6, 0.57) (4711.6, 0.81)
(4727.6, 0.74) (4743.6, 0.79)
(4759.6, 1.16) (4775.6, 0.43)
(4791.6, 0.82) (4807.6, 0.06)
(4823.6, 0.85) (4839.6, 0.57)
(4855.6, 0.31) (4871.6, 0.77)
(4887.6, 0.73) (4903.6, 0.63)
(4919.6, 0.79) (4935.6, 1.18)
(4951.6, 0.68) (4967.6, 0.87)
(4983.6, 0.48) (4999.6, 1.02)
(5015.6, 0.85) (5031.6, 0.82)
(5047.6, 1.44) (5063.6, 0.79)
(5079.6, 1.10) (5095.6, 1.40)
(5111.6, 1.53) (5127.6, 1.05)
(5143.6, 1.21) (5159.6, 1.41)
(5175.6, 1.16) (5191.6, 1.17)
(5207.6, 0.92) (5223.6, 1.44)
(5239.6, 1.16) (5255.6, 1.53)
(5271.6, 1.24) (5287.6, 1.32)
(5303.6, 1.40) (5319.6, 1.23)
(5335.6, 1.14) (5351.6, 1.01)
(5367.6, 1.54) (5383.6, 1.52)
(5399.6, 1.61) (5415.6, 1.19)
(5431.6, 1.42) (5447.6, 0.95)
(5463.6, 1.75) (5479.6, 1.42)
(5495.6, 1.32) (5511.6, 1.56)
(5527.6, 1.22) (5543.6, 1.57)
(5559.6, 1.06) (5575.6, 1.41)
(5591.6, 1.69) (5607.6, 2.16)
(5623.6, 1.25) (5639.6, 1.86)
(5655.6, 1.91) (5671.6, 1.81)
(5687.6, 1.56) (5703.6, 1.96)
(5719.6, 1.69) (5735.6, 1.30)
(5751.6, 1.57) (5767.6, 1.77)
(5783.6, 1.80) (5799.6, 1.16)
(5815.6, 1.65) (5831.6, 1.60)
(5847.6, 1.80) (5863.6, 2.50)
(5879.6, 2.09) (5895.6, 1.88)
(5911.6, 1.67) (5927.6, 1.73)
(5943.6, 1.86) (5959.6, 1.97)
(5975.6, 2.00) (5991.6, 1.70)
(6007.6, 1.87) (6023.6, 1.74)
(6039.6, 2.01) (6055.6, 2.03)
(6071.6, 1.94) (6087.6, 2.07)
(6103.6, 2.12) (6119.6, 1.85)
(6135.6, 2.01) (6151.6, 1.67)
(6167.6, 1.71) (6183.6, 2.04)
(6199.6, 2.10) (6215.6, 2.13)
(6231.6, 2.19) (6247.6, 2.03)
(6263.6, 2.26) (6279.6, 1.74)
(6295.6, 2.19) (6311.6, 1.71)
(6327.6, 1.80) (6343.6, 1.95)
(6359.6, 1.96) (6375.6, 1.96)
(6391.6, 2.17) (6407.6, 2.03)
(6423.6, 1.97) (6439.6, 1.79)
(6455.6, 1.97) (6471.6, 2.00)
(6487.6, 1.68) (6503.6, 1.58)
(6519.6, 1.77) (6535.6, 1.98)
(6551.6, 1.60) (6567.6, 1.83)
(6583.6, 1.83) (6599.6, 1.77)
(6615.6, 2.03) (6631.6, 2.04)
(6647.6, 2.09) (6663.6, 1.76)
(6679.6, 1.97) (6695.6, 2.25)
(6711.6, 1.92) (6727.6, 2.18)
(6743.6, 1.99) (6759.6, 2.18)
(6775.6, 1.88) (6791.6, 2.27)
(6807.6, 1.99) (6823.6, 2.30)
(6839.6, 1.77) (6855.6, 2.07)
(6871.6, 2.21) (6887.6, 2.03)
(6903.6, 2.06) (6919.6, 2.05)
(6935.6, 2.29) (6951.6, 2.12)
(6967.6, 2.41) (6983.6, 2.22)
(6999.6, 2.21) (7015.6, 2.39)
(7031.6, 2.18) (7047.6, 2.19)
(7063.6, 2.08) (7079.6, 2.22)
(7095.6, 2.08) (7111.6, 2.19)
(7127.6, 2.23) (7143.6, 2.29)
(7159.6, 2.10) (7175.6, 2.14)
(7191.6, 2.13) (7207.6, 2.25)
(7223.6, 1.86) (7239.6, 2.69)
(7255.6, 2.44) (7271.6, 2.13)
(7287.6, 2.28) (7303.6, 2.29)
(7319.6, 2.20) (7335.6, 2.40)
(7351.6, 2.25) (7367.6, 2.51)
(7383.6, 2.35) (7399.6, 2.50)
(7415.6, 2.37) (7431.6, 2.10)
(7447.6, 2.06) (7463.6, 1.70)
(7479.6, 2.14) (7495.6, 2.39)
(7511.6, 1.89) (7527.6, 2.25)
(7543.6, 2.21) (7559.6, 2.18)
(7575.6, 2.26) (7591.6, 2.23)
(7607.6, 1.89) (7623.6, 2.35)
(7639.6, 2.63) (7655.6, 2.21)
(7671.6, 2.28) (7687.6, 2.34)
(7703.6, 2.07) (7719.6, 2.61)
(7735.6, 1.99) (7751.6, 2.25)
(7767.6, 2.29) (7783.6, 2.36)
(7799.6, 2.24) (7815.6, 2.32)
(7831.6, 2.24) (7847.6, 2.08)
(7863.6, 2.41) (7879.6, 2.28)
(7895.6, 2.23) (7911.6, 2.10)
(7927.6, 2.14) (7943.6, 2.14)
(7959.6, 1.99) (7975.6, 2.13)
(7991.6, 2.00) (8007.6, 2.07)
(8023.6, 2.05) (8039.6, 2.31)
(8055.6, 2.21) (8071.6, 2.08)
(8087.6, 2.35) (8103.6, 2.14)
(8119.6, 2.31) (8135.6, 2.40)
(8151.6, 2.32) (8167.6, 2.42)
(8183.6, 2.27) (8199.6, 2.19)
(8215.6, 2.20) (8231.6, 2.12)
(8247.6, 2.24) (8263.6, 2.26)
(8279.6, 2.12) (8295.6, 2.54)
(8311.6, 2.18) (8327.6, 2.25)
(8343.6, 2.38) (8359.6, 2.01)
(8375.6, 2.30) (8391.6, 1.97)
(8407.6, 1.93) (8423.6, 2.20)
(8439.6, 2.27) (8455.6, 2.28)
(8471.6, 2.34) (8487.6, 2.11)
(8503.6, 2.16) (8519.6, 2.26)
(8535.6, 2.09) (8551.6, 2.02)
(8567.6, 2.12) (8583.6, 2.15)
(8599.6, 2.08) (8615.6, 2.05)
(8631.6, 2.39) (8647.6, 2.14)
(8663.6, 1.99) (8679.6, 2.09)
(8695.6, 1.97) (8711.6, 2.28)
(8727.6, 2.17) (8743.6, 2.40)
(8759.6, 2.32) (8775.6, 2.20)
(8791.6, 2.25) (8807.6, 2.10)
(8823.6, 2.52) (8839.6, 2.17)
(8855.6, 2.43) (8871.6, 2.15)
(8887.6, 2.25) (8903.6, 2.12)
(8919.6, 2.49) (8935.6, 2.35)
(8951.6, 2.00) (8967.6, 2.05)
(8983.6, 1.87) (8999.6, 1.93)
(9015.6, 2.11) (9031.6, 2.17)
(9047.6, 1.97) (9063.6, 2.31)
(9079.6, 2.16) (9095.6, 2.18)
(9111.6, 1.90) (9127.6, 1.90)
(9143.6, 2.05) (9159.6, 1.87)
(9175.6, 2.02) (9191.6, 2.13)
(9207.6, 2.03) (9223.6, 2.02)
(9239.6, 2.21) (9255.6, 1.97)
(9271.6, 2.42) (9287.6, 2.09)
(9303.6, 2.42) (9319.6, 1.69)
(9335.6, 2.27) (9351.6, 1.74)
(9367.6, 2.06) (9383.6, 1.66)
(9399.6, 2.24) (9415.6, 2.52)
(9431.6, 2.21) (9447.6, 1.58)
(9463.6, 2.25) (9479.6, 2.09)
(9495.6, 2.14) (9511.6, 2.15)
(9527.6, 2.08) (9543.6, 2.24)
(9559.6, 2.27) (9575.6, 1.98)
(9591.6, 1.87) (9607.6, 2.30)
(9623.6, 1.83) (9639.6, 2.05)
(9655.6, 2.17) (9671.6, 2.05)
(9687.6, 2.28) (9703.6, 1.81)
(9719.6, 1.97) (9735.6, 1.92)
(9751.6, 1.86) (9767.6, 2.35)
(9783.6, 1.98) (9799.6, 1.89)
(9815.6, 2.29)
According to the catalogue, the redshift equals 0.266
